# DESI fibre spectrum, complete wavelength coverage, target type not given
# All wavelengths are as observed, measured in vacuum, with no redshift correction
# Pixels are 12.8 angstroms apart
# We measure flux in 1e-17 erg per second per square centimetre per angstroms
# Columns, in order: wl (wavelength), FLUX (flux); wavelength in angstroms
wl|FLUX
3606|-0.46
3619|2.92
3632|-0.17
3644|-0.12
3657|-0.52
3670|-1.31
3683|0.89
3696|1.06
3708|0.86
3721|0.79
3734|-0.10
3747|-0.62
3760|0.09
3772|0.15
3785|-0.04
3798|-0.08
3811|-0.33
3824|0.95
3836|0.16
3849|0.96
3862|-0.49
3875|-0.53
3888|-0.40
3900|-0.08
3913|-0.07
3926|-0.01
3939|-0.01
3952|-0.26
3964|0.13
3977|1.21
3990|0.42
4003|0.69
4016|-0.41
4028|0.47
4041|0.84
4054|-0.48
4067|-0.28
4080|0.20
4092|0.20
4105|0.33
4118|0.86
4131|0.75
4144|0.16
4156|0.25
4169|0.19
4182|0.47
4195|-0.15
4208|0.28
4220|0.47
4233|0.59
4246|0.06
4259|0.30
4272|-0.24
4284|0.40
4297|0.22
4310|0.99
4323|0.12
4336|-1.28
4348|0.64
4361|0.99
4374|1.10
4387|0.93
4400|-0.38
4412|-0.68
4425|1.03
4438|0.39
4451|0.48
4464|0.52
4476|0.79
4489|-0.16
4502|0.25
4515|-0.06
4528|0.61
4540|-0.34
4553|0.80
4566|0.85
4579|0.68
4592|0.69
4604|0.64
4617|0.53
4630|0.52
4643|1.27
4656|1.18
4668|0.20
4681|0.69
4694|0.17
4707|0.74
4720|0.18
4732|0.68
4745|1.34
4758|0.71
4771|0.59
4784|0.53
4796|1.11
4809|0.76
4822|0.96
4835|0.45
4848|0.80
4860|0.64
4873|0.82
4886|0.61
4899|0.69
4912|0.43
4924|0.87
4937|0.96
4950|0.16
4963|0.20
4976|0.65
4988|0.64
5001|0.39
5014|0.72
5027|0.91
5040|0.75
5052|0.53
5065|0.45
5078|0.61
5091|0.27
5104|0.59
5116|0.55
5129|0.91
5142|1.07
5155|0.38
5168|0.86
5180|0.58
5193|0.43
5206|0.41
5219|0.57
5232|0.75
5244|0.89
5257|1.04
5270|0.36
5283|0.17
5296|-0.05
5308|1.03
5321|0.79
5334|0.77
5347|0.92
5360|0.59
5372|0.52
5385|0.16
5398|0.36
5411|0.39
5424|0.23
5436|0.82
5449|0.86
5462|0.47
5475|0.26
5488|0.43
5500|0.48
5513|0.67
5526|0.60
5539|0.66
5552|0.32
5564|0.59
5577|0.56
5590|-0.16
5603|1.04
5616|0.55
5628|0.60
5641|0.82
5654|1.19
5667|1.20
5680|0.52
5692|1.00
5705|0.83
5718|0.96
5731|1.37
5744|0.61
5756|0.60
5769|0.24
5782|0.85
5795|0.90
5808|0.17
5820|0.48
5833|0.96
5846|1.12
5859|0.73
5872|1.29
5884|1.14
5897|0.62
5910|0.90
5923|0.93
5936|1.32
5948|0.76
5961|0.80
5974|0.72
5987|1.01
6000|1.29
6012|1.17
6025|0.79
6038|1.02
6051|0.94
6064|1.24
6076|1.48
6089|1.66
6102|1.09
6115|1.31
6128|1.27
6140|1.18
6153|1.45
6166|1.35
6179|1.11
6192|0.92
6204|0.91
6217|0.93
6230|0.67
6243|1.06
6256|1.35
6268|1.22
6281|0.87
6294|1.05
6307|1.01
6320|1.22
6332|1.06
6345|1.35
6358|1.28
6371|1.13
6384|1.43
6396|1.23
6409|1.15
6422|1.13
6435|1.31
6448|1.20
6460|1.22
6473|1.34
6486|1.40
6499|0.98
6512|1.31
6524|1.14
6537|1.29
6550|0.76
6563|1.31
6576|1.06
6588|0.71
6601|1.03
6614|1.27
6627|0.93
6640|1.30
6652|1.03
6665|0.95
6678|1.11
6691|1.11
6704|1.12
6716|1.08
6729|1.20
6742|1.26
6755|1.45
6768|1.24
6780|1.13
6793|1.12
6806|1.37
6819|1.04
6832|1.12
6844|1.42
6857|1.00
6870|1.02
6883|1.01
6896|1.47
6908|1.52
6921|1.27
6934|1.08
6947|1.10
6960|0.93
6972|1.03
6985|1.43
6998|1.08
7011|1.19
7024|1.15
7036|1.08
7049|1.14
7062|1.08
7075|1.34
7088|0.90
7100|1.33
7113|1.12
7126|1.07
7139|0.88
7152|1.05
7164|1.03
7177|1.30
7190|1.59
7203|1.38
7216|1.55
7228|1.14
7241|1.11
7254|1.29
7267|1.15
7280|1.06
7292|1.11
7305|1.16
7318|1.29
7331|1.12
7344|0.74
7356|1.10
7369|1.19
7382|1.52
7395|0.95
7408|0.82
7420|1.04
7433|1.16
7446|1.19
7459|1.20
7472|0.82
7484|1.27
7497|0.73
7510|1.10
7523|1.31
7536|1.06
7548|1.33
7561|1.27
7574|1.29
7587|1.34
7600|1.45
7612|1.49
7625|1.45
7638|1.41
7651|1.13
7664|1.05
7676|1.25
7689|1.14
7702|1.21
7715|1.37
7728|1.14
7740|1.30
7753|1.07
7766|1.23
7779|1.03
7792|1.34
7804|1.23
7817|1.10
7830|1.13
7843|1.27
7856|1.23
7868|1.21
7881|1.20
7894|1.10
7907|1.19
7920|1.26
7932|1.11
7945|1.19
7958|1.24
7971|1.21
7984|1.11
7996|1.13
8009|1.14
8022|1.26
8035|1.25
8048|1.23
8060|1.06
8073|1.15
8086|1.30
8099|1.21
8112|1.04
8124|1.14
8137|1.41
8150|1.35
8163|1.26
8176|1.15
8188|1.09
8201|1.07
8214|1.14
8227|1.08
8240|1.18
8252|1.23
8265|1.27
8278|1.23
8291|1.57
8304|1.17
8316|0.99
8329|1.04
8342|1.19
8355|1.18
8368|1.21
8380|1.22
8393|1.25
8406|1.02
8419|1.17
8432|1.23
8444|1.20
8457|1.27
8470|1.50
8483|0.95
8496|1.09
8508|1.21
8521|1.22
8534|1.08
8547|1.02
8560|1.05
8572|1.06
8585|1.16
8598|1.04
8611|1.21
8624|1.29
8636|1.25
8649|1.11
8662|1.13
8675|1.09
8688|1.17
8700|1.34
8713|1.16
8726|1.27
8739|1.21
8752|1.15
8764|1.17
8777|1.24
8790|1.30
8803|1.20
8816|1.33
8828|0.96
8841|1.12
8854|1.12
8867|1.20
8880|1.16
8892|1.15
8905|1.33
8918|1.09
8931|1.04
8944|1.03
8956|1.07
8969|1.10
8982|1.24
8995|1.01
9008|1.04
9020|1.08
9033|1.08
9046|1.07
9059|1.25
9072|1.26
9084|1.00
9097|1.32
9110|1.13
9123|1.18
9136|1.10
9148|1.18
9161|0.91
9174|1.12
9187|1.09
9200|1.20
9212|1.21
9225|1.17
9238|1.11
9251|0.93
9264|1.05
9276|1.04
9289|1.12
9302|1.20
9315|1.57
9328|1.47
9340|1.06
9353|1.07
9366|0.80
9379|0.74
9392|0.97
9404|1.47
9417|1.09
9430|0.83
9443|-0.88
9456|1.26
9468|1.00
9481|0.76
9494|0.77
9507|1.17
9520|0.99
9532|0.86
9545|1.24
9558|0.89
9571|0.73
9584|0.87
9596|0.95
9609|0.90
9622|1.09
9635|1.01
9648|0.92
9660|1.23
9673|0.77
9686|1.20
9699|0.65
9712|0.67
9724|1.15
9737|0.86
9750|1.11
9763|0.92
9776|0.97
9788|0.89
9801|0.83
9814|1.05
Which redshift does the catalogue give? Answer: 0.52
